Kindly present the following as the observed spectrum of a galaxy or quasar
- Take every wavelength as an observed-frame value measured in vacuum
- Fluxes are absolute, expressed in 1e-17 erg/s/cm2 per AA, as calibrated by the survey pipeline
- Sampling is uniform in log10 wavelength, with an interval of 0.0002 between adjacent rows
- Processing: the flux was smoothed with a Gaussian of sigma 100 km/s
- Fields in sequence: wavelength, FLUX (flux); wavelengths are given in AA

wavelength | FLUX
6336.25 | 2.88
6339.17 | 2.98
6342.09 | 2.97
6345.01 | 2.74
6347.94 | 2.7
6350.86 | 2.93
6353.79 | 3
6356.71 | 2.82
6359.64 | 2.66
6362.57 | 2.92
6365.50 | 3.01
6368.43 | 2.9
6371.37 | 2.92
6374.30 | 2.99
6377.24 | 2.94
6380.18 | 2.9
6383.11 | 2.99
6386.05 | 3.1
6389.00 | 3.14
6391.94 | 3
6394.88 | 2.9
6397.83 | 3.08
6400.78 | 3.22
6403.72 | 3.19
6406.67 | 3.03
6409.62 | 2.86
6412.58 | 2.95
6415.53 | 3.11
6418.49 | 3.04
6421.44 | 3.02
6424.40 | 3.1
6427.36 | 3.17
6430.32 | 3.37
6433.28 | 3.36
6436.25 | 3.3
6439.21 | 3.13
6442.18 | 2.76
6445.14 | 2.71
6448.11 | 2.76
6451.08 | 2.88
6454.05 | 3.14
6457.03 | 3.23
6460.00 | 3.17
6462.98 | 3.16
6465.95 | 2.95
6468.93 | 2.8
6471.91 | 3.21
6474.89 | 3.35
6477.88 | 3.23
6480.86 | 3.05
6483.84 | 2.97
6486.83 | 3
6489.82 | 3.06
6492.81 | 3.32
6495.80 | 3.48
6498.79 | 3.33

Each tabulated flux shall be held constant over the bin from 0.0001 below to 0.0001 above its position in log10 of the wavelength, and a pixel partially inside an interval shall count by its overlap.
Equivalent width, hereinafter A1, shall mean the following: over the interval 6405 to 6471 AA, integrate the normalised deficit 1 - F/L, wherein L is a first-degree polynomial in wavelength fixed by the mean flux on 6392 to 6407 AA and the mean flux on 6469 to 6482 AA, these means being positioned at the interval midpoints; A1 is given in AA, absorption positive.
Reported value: 1.65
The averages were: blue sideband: 3.08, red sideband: 3.17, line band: 3.05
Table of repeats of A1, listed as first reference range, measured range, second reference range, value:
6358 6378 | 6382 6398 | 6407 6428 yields -0.40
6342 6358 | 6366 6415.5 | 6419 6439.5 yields 0.36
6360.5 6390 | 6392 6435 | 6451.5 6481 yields -0.88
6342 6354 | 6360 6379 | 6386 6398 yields 0.03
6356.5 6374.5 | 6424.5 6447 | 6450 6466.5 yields -0.44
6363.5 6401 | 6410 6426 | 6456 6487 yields 0.04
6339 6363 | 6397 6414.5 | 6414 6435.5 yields 0.18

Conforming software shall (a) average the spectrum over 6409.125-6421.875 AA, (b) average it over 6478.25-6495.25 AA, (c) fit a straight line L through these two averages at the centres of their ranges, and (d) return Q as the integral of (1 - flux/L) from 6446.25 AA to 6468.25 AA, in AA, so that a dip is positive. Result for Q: 0.3 AA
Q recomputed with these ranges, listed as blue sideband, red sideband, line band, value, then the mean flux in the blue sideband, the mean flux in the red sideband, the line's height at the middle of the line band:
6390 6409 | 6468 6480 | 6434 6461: 0.9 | 3.06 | 3.16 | 3.12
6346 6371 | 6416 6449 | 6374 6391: -0.4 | 2.87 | 3.07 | 2.93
